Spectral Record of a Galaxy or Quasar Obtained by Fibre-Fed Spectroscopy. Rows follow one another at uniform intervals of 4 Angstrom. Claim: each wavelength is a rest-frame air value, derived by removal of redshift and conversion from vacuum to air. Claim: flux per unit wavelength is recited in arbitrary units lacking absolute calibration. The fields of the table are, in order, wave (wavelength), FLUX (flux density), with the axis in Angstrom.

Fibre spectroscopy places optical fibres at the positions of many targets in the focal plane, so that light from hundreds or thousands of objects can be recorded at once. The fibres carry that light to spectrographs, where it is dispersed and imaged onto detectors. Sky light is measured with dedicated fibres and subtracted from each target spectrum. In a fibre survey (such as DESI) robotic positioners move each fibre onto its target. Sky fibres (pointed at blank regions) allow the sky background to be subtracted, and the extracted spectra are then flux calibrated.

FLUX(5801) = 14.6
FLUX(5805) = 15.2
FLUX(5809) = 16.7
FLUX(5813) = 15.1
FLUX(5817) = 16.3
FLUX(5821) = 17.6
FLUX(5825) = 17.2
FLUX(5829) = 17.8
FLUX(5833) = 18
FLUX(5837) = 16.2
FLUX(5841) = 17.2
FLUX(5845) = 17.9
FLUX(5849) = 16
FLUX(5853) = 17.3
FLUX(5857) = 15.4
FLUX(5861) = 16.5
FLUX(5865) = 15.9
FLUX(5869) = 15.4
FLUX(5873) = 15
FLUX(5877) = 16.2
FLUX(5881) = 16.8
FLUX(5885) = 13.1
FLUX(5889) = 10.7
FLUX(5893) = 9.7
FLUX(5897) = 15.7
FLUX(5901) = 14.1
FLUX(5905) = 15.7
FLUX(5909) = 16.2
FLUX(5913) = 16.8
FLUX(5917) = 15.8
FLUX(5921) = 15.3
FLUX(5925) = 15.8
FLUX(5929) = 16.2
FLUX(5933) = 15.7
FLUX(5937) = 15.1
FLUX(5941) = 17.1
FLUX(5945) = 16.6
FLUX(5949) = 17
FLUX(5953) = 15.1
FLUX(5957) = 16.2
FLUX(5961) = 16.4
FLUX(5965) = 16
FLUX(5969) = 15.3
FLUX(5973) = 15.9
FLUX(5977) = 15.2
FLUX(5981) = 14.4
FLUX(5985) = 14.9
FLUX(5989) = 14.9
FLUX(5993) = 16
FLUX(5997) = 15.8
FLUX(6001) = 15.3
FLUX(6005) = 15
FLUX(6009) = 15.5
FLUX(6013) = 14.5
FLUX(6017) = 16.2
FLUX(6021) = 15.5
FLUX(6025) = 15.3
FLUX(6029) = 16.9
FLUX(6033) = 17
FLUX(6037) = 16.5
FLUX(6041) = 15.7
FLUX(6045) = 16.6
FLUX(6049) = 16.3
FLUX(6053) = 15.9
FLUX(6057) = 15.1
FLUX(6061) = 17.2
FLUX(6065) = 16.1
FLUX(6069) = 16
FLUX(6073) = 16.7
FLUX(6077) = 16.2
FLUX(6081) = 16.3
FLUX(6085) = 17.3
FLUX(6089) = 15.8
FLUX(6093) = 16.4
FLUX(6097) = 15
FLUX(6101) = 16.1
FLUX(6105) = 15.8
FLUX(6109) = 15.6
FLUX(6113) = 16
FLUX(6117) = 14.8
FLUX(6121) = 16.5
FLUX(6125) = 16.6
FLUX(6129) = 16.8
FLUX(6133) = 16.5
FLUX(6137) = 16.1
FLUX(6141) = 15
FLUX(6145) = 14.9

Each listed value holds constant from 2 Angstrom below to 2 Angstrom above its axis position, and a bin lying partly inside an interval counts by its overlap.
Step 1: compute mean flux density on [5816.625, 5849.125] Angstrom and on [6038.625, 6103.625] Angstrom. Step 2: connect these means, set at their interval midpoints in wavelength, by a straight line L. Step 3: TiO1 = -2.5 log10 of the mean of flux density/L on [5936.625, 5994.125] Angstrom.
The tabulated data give 0.06 mag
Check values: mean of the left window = 17.2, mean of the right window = 16.2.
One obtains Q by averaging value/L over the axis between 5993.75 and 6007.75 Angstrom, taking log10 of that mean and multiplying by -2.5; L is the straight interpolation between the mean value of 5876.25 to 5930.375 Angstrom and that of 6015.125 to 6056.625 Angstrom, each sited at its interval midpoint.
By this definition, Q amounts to 0.03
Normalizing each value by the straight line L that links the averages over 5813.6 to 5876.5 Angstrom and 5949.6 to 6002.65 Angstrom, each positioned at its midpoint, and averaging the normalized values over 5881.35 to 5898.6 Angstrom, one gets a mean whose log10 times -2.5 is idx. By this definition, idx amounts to 0.27 mag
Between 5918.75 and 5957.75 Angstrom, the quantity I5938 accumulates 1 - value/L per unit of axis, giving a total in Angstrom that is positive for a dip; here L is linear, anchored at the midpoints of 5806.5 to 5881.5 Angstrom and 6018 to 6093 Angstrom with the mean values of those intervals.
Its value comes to 0.97 Angstrom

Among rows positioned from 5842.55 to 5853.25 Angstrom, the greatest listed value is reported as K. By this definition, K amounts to 17.9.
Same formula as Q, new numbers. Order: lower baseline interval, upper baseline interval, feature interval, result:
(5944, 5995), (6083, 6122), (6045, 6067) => -0.02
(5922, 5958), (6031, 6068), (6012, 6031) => 0.03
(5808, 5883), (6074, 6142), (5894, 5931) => 0.06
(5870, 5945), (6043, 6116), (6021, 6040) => -0.03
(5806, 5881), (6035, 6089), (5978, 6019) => 0.08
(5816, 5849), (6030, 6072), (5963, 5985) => 0.09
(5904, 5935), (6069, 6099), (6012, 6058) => 0.01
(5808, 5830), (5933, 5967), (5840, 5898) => 0.09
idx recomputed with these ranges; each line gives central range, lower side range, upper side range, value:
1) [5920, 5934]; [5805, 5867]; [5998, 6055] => 0.035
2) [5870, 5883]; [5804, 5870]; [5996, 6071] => 0.035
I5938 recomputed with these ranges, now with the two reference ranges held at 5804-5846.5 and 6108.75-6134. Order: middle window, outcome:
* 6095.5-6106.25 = 0.4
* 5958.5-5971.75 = 0.5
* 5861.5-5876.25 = 1.0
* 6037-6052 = 0.1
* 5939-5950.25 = -0.2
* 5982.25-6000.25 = 1.2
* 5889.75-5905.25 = 3.1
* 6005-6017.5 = 0.9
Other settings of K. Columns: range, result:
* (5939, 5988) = 17.1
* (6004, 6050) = 17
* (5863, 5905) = 16.8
